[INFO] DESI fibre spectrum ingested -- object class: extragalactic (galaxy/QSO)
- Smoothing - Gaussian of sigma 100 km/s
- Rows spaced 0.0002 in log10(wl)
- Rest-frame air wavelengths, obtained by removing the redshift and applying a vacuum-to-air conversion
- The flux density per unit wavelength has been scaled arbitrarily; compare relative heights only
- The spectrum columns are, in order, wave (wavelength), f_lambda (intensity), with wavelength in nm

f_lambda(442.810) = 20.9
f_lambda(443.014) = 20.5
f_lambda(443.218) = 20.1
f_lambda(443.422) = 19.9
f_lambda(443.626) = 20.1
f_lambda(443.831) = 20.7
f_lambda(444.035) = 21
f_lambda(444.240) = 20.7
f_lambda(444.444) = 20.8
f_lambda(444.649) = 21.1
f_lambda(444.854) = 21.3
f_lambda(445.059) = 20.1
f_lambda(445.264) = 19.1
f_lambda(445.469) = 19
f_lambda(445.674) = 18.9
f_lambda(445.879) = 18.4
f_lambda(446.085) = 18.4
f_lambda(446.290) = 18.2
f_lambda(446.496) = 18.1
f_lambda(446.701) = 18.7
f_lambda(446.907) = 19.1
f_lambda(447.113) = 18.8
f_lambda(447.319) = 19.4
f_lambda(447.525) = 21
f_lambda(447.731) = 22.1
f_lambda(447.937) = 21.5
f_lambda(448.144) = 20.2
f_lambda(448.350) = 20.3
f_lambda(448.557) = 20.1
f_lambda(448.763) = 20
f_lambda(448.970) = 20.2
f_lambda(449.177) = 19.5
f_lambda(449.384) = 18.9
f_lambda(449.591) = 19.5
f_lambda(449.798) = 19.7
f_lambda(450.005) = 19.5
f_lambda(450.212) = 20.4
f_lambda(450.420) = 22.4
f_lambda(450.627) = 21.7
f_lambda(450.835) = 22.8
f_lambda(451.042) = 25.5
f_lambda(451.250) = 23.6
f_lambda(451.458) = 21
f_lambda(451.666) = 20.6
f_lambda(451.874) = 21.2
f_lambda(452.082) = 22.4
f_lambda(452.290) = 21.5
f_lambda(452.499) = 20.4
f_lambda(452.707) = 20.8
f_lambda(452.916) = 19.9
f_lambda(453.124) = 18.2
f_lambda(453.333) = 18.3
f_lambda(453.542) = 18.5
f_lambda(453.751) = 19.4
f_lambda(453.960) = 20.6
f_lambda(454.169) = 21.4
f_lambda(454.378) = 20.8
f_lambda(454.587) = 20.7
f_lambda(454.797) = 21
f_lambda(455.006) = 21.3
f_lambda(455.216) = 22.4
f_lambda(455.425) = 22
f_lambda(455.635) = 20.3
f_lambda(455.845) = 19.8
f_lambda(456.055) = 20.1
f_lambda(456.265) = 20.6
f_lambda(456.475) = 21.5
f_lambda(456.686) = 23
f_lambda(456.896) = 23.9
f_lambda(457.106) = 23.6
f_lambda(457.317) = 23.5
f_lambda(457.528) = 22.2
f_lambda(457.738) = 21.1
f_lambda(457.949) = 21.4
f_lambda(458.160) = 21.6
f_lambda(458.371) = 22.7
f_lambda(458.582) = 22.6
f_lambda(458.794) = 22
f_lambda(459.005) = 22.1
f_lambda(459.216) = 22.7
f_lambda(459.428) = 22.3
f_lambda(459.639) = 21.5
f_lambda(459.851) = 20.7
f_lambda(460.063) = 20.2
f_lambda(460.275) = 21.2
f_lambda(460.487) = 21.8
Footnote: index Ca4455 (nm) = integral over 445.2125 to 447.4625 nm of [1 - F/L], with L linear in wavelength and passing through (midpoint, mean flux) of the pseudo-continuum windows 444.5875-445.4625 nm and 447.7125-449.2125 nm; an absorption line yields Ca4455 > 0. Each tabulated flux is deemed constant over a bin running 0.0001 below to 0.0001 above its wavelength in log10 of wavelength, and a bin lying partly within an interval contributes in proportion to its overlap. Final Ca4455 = 0.17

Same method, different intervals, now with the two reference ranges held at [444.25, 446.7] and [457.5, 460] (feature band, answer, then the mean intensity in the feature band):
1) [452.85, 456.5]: 0.13 nm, 20.4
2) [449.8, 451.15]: -0.10 nm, 21.9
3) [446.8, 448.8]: -0.04 nm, 20.3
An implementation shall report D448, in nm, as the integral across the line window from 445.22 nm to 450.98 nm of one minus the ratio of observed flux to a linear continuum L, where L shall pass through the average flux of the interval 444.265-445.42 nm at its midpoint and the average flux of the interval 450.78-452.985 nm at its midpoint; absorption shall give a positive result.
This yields 0.32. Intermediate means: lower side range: 20.4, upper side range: 21.8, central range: 19.9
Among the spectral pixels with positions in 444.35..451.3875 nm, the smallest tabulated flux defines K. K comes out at 18.1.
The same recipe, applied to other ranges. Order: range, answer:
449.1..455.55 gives 18.2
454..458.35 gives 19.8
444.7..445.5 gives 19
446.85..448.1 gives 18.8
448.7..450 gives 18.9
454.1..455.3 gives 20.7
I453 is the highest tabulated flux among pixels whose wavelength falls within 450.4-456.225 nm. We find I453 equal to 25.5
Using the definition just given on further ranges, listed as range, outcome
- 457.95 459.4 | 22.7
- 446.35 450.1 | 22.1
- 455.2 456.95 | 23.9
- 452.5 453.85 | 20.8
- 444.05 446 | 21.3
